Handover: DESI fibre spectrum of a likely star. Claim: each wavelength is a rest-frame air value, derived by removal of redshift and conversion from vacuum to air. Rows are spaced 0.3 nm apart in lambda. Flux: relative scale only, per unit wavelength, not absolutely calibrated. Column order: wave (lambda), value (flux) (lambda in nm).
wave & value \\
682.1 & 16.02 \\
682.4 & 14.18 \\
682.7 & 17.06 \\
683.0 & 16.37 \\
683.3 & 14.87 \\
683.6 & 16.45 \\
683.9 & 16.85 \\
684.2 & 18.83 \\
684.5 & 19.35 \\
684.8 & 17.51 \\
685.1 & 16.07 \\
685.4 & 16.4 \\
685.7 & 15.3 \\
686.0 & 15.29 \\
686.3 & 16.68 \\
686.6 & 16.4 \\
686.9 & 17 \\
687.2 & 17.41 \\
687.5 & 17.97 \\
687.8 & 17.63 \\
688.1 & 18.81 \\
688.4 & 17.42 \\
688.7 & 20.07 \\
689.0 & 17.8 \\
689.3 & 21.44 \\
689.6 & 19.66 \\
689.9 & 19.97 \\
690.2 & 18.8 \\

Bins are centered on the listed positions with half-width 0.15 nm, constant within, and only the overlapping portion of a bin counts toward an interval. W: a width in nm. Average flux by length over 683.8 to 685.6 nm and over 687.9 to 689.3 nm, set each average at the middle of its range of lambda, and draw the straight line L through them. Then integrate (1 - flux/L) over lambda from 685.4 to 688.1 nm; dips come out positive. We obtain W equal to 0.20 nm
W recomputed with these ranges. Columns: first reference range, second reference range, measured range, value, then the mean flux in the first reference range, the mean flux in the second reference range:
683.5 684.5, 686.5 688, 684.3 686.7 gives 0.12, 17.7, 17.4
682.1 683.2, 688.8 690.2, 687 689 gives 0.07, 15.8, 19.6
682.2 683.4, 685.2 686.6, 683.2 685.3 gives -0.18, 15.7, 16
